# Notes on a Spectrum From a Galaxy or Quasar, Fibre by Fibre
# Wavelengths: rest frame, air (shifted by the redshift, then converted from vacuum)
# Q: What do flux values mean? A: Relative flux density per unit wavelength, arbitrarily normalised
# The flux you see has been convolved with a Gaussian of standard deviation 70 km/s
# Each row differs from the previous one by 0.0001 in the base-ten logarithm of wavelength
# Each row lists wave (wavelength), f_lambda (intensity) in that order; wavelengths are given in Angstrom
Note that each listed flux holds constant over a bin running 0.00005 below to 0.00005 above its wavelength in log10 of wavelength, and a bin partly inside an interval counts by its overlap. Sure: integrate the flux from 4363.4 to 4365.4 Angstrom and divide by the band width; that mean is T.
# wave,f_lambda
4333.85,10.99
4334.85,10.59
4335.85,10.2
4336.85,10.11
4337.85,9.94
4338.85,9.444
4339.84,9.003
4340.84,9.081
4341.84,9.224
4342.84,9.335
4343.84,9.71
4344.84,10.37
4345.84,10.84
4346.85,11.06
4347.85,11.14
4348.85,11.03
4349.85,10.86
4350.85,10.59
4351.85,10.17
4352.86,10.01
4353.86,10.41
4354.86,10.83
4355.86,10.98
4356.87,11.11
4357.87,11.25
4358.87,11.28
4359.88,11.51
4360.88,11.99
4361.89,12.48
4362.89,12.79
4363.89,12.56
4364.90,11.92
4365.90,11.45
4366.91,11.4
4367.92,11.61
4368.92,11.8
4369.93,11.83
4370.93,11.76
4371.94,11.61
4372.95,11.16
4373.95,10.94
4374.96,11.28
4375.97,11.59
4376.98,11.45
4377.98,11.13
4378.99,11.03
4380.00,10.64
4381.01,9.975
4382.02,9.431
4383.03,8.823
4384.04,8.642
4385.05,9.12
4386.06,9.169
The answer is 12.2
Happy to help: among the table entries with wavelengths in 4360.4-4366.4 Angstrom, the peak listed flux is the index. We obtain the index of 12.79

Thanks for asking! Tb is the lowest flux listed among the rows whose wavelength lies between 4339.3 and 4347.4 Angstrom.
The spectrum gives 9.003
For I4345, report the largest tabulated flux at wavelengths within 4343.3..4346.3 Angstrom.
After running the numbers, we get 10.84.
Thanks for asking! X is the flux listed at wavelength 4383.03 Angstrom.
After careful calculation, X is 8.823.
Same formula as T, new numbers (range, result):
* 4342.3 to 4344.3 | 9.51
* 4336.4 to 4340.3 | 9.64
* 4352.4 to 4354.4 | 10.3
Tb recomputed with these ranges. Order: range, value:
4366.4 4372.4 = 11.4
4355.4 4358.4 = 10.98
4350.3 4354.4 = 10.01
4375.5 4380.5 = 10.64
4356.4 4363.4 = 11.11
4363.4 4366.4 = 11.45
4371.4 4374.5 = 10.94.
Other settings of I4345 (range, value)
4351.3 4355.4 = 10.83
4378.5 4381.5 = 11.03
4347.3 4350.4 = 11.14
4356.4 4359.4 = 11.28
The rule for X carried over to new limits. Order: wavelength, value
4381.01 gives 9.975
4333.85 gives 10.99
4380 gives 10.64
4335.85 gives 10.2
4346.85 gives 11.06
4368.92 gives 11.8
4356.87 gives 11.11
